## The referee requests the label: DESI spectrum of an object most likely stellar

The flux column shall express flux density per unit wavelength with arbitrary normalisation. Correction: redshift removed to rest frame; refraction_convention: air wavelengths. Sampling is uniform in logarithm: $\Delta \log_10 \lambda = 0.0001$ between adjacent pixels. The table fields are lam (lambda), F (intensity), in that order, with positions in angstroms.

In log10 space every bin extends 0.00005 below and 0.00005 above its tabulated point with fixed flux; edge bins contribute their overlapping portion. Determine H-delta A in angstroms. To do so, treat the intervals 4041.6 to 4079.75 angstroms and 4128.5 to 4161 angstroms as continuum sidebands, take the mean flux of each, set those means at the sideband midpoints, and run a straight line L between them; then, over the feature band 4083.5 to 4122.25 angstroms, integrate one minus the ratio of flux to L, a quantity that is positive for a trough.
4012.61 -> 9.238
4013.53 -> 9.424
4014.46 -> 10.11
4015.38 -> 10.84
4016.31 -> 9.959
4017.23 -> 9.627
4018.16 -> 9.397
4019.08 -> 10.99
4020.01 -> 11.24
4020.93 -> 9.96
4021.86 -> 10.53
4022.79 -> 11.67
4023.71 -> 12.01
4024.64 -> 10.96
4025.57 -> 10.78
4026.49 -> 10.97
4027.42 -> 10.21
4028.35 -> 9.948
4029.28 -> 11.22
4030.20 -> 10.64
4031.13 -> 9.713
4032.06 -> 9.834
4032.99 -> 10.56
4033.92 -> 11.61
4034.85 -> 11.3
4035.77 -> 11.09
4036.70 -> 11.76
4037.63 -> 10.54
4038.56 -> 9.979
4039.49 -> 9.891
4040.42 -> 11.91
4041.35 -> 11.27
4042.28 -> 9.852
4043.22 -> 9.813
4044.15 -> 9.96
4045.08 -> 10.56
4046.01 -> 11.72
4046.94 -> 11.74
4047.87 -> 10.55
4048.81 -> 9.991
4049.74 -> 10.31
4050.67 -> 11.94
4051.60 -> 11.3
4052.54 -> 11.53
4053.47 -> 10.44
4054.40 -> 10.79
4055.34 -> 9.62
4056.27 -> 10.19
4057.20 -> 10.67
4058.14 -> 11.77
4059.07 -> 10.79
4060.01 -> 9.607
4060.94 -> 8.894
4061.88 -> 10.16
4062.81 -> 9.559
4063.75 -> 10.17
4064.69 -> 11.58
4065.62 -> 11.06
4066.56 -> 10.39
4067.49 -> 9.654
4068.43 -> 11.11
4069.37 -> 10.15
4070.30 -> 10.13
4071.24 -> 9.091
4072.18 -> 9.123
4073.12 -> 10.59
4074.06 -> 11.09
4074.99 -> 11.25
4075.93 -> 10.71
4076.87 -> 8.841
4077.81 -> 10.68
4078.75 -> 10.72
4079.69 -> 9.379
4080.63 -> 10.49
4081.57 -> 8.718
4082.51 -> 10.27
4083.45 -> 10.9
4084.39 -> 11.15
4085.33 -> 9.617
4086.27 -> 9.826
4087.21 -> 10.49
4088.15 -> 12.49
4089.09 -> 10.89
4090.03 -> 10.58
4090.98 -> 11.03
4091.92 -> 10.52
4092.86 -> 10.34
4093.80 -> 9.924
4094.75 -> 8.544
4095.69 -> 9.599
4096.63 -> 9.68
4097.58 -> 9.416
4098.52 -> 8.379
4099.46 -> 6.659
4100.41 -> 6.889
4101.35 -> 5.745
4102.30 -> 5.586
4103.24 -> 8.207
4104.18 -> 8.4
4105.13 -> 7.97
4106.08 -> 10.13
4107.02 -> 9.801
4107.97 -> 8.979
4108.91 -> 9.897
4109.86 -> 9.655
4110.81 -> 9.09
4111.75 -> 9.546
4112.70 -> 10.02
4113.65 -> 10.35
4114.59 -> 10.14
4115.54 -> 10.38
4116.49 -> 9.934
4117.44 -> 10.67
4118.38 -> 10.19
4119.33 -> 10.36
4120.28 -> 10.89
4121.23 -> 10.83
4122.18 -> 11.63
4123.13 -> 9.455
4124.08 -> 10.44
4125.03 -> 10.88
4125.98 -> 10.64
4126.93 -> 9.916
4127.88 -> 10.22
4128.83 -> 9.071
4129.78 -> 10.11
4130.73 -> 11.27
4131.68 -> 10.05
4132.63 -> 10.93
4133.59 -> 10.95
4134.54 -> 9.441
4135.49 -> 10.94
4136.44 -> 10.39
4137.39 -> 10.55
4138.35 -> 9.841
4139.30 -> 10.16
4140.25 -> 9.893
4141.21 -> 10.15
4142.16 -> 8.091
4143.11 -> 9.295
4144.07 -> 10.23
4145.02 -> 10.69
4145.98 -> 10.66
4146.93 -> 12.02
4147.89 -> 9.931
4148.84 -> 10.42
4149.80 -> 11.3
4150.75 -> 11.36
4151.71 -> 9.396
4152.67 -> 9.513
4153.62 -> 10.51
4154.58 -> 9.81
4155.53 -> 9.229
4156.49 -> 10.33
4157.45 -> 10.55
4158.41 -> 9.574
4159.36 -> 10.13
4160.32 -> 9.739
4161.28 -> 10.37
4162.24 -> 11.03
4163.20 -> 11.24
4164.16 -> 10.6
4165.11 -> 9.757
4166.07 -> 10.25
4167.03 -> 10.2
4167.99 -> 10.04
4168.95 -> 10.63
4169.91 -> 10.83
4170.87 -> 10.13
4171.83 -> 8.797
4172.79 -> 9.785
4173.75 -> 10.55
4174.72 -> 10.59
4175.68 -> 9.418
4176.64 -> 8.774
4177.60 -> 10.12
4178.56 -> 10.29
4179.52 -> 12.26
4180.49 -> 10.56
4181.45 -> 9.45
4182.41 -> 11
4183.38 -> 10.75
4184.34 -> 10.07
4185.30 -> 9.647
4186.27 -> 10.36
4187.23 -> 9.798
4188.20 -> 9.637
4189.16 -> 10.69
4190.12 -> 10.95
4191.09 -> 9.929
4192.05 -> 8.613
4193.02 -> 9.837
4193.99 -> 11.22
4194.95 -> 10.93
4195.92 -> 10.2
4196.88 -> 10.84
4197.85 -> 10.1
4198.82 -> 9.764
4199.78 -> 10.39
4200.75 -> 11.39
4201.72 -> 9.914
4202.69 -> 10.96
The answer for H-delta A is 2.65 angstroms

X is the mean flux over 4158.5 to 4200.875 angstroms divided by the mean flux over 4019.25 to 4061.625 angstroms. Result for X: 1.0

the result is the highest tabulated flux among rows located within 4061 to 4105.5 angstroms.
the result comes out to 12.49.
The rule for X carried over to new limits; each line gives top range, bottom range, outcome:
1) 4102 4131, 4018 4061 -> 0.92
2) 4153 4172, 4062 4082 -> 1.00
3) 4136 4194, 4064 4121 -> 1.04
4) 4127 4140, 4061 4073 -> 1.01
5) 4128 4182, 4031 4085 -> 0.97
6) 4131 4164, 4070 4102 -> 1.05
